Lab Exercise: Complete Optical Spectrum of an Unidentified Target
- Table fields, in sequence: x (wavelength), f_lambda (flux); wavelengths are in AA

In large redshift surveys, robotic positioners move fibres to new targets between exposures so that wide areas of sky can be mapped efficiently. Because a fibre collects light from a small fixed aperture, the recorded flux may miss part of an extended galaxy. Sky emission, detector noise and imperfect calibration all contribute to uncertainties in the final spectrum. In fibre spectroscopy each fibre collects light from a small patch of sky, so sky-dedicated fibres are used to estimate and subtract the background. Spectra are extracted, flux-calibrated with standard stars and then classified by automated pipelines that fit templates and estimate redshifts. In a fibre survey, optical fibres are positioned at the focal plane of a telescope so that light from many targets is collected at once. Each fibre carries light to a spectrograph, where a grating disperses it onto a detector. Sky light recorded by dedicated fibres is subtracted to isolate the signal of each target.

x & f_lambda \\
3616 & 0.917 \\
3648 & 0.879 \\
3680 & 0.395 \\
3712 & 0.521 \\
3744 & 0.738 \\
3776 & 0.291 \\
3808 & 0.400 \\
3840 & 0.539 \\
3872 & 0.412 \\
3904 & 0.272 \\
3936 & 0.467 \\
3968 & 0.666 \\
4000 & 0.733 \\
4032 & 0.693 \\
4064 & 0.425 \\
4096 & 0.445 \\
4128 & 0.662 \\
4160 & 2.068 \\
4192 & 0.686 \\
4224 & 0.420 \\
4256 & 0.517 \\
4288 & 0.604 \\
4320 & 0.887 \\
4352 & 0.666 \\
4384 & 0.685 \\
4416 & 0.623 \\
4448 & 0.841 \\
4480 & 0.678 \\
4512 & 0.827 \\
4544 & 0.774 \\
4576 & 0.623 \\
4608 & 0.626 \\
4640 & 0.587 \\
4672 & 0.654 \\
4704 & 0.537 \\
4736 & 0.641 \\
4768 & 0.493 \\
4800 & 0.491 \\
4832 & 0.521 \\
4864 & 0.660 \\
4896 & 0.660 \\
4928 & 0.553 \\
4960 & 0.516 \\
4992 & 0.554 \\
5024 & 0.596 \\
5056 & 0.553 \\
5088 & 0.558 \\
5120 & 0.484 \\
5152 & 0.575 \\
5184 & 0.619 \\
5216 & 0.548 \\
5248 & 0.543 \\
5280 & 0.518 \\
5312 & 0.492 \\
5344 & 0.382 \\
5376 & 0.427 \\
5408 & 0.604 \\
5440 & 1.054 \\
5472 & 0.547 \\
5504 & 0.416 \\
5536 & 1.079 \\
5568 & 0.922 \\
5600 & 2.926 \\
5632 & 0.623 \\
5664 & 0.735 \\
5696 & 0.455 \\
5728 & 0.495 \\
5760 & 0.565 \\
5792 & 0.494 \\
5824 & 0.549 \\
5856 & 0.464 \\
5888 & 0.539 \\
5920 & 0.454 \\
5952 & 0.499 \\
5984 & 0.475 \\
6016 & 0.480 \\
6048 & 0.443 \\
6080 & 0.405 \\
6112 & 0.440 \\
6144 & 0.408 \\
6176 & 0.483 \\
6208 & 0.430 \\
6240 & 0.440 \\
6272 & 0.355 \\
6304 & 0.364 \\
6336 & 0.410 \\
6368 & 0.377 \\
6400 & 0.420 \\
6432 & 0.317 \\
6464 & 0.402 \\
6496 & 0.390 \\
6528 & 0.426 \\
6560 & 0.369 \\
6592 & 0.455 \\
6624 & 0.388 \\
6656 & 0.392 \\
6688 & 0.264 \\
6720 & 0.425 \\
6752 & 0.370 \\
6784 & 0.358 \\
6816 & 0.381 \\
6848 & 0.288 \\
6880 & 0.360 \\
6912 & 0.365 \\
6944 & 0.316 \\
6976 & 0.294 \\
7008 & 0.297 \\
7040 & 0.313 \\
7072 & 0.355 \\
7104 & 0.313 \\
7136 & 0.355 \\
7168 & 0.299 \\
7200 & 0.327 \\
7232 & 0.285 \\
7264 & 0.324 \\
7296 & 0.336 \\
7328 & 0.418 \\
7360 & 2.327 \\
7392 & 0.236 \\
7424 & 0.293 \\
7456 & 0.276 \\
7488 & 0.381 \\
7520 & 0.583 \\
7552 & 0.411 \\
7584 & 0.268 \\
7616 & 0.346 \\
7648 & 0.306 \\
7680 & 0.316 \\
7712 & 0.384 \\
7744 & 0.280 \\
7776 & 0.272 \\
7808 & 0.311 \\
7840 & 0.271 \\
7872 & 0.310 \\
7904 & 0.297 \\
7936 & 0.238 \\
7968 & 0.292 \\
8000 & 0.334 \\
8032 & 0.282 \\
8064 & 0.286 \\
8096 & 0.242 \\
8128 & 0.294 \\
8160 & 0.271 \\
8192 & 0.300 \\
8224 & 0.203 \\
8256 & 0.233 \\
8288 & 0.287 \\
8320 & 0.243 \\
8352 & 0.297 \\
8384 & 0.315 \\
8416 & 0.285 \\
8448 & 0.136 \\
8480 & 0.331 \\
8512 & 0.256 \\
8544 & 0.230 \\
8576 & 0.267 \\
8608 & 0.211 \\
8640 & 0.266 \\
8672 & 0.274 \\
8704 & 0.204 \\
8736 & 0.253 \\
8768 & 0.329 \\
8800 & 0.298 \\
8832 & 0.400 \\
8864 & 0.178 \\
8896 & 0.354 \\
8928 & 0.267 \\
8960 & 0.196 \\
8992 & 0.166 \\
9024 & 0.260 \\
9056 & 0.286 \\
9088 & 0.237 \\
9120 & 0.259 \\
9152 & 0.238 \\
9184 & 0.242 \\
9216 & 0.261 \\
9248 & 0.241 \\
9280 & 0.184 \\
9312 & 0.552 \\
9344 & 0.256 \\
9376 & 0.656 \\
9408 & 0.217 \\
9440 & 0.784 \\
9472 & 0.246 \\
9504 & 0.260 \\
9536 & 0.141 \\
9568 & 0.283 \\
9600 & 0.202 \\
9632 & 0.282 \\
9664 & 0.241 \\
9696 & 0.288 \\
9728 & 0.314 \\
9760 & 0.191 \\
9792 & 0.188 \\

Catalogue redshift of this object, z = 0.12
